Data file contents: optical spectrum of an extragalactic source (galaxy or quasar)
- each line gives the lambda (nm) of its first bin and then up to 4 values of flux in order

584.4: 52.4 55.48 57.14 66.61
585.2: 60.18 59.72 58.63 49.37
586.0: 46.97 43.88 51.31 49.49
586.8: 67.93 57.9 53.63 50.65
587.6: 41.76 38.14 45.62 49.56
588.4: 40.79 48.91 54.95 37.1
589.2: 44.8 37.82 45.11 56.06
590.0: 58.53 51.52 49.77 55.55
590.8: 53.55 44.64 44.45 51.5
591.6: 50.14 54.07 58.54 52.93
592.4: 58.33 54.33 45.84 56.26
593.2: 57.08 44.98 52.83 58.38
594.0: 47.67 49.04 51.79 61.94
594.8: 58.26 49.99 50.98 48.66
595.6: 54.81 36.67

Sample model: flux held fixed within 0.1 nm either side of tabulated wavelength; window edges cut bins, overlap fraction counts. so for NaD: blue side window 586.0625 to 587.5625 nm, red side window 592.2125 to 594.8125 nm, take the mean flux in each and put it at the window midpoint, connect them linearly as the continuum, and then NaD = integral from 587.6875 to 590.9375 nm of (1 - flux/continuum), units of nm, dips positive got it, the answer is 0.316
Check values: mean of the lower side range 52.9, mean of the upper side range 53.4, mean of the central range 47.9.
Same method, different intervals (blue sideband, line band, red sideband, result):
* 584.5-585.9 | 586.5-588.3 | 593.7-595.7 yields 0.21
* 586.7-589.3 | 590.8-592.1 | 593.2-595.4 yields 0.00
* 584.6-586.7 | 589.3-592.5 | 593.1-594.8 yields 0.14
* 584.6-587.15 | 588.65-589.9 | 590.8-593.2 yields 0.18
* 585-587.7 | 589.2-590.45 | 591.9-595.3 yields 0.10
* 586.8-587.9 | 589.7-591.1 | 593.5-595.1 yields -0.03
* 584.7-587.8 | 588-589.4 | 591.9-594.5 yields 0.21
